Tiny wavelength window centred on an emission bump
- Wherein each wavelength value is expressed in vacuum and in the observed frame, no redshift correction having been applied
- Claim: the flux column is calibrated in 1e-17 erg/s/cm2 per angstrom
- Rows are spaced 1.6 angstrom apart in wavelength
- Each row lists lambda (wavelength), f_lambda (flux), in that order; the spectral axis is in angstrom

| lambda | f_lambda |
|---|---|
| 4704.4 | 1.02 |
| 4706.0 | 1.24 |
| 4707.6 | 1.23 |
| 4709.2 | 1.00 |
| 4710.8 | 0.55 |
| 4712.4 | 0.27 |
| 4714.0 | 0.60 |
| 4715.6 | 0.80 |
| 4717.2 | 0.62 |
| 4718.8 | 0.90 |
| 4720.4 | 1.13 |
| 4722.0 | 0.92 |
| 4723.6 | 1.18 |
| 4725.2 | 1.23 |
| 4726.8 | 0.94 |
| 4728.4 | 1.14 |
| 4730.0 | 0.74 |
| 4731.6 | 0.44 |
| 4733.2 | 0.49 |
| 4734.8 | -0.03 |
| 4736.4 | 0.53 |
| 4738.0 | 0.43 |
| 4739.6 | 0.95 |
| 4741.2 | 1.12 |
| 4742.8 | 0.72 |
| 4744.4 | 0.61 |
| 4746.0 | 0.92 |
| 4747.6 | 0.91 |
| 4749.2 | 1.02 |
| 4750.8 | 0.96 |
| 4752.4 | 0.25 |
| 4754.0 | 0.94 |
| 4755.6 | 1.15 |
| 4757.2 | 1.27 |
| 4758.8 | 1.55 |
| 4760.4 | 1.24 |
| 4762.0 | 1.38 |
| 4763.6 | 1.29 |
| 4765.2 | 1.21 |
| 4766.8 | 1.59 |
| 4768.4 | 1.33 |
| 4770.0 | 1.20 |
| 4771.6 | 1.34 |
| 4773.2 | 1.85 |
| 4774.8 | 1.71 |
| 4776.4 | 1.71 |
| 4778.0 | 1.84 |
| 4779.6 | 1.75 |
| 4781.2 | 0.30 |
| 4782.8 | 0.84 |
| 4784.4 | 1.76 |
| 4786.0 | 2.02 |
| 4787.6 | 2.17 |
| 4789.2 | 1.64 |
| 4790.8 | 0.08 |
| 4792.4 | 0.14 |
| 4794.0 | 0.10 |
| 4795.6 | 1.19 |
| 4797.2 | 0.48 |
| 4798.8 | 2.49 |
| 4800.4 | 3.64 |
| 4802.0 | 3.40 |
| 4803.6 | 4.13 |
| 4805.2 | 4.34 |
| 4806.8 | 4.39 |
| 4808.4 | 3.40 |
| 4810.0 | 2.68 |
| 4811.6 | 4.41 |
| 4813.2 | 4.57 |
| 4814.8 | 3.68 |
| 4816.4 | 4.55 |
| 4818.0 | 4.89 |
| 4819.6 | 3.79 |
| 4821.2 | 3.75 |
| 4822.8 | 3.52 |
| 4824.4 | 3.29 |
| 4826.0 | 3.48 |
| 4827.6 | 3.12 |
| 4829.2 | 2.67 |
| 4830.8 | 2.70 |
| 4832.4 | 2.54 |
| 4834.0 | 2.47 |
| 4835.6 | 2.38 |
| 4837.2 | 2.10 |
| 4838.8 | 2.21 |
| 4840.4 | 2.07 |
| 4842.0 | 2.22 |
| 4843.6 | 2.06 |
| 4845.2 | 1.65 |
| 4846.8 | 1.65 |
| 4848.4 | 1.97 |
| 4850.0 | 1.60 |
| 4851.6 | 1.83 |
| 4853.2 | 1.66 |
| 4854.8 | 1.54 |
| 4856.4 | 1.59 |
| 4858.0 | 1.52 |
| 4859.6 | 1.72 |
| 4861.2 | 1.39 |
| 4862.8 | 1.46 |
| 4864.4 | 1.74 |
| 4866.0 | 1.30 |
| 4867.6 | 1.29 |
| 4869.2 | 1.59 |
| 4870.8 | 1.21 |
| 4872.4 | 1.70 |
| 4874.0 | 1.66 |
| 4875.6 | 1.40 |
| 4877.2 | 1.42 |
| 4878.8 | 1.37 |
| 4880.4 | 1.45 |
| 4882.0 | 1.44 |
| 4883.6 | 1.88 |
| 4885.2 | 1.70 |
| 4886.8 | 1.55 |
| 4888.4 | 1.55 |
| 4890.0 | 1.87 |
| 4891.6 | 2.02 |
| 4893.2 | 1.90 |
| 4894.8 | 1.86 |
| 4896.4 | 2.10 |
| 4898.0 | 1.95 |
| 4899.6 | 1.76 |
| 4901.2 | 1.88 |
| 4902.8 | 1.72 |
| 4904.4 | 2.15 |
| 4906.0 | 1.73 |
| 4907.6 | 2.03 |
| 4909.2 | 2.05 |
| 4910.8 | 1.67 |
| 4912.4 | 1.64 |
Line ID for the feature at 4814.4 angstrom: Lyman alpha 1216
